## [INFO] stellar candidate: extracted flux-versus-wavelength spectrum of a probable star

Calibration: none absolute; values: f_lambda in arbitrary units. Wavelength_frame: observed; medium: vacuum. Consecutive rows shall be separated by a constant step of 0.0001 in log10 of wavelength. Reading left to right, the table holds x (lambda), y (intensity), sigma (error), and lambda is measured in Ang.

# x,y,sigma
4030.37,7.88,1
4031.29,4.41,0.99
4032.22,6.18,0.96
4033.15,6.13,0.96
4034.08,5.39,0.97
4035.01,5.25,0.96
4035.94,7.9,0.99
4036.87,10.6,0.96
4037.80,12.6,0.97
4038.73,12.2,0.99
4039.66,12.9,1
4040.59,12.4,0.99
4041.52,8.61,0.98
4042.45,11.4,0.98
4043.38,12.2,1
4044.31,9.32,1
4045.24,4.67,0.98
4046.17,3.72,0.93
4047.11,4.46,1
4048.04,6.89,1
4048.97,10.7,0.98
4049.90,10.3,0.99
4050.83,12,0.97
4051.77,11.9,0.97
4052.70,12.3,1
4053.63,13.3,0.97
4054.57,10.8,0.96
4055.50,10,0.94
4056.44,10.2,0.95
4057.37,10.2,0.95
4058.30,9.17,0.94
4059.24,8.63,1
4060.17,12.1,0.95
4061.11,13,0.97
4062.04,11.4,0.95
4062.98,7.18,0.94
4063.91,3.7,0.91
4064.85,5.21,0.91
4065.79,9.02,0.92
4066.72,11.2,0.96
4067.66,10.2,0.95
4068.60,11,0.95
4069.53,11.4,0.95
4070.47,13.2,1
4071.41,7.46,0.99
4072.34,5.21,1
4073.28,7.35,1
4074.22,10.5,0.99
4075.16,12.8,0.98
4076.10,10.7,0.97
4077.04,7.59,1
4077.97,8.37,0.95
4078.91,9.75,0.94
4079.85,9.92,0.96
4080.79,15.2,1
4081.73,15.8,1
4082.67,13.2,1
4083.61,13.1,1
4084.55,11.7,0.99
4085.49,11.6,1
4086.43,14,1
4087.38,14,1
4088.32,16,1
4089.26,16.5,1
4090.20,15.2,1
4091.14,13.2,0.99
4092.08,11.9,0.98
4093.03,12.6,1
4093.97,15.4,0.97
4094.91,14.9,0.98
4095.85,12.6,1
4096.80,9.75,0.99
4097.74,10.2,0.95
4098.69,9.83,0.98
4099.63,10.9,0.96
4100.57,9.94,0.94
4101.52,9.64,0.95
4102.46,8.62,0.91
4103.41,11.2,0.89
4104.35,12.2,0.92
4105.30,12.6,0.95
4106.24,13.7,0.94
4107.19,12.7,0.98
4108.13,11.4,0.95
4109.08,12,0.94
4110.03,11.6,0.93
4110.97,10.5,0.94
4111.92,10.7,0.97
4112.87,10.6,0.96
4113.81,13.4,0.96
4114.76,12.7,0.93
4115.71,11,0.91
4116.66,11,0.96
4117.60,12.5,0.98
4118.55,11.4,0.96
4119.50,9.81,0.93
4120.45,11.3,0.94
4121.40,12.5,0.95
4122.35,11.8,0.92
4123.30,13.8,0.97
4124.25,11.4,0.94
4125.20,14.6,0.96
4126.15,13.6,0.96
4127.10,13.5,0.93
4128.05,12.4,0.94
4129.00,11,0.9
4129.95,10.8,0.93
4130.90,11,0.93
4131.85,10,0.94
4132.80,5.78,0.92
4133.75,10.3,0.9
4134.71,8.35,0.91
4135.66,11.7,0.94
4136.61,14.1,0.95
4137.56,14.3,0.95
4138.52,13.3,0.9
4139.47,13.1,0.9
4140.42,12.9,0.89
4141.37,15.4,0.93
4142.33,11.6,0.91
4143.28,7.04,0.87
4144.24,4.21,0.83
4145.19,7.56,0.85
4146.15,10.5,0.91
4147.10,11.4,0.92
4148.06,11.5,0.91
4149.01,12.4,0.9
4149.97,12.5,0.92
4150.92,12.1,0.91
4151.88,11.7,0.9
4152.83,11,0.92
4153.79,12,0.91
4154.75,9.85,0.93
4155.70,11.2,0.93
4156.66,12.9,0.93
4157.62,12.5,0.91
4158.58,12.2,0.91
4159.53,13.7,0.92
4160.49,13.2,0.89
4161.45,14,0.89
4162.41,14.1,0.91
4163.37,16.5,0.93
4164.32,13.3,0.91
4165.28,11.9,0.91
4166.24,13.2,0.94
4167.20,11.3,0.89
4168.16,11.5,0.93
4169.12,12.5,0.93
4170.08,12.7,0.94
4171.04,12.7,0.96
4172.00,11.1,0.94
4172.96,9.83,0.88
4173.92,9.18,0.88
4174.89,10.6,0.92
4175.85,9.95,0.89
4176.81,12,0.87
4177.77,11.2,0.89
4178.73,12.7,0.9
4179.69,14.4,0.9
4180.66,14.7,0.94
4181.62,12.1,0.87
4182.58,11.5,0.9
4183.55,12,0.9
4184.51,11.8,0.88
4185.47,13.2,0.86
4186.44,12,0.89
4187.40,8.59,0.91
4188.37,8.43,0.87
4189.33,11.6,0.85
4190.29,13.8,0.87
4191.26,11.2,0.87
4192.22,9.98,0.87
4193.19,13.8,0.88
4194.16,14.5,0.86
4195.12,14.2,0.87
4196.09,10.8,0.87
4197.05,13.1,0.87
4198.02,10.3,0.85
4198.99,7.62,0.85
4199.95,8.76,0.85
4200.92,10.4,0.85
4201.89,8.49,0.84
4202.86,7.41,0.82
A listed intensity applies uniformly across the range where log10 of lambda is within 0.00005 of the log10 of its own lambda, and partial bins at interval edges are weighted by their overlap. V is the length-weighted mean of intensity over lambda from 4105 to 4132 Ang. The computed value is 11.9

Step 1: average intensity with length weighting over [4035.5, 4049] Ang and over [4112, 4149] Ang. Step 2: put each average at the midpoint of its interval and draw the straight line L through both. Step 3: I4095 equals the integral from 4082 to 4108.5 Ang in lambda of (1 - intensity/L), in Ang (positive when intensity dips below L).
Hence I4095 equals -4.8 Ang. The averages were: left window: 9.33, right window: 11.4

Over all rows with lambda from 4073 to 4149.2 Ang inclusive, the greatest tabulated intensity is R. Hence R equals 16.5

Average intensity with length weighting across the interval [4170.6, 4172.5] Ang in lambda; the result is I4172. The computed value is 11.9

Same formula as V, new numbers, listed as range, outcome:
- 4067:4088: 11.1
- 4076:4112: 12.1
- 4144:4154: 10.7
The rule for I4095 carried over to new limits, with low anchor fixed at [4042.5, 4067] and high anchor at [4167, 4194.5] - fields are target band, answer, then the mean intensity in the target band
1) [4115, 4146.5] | -1.6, 11.3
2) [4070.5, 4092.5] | -4.2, 11.8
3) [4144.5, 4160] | -0.3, 11.5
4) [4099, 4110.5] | -1.1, 11.4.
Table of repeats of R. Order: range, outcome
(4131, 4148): 15.4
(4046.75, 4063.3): 13.3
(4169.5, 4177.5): 12.7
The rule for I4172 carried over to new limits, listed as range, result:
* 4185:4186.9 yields 12.6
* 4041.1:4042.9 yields 10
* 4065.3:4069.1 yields 10.3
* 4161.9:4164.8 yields 14.7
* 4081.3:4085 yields 13.4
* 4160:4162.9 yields 13.7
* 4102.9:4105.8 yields 12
